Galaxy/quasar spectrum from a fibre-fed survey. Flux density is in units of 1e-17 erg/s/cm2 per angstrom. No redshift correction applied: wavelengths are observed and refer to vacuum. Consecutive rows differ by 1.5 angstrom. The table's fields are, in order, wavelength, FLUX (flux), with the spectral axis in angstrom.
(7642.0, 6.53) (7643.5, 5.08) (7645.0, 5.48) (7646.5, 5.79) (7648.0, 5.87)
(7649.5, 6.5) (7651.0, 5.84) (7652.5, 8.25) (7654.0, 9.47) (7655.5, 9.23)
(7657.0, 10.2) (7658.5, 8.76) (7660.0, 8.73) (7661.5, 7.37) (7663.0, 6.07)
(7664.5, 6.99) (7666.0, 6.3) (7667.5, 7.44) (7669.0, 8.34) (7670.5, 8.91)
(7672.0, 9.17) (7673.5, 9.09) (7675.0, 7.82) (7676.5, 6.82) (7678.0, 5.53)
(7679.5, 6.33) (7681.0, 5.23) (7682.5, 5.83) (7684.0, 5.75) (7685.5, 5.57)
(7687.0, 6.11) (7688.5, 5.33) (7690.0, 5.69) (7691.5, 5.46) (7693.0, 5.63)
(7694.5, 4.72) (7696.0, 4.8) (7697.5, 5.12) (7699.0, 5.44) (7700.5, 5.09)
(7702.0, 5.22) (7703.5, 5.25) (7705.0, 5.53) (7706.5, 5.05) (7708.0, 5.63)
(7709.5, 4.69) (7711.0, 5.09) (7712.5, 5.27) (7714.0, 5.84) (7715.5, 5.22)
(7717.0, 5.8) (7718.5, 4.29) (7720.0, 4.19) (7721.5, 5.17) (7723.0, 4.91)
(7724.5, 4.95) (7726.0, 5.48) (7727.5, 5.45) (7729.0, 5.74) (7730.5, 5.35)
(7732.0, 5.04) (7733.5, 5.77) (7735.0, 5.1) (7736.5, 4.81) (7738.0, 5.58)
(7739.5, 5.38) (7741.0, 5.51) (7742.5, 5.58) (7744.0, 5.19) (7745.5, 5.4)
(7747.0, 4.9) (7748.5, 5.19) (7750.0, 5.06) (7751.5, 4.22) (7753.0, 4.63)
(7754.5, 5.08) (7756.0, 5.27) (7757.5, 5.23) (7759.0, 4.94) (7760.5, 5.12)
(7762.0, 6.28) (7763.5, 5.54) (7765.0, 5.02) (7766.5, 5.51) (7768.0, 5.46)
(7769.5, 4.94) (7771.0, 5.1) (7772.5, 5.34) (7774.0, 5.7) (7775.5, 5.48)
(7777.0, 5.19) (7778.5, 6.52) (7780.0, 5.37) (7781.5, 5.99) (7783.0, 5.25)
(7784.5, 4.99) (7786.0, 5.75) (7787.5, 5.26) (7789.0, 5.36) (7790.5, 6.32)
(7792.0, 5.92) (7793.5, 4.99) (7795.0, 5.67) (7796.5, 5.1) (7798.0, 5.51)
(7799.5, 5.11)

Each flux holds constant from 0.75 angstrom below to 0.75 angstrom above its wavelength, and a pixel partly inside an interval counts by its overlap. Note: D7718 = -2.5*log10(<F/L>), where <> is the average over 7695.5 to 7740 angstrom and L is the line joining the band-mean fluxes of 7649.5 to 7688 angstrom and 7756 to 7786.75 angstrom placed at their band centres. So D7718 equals 0.23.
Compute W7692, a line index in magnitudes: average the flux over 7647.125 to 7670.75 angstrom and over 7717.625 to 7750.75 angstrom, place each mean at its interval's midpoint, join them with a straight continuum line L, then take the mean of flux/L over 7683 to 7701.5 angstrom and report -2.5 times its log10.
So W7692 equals 0.22 mag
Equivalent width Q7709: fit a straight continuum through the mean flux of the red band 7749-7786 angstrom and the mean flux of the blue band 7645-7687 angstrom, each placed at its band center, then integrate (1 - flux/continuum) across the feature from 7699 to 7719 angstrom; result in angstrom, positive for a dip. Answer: 3.7 angstrom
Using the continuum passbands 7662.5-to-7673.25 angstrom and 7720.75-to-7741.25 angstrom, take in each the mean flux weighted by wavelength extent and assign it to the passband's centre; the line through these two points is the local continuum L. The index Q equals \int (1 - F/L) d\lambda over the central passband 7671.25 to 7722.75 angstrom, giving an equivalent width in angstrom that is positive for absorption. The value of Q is 7.4 angstrom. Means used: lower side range 7.71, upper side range 5.3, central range 5.66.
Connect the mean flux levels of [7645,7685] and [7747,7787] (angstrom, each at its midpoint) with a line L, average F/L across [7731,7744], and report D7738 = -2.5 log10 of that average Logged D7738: 0.11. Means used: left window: 7.32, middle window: 5.34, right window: 5.31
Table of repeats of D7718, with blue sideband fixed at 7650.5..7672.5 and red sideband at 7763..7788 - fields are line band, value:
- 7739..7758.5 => 0.18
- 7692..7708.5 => 0.35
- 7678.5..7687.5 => 0.29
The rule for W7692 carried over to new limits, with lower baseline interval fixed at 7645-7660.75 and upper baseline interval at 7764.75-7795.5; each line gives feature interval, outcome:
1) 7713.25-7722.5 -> 0.28 mag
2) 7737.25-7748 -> 0.15 mag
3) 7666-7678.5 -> -0.06 mag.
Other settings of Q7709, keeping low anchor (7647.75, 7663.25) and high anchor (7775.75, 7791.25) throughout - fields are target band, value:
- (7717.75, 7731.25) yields 3.28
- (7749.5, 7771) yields 3.06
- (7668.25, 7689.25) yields 1.97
